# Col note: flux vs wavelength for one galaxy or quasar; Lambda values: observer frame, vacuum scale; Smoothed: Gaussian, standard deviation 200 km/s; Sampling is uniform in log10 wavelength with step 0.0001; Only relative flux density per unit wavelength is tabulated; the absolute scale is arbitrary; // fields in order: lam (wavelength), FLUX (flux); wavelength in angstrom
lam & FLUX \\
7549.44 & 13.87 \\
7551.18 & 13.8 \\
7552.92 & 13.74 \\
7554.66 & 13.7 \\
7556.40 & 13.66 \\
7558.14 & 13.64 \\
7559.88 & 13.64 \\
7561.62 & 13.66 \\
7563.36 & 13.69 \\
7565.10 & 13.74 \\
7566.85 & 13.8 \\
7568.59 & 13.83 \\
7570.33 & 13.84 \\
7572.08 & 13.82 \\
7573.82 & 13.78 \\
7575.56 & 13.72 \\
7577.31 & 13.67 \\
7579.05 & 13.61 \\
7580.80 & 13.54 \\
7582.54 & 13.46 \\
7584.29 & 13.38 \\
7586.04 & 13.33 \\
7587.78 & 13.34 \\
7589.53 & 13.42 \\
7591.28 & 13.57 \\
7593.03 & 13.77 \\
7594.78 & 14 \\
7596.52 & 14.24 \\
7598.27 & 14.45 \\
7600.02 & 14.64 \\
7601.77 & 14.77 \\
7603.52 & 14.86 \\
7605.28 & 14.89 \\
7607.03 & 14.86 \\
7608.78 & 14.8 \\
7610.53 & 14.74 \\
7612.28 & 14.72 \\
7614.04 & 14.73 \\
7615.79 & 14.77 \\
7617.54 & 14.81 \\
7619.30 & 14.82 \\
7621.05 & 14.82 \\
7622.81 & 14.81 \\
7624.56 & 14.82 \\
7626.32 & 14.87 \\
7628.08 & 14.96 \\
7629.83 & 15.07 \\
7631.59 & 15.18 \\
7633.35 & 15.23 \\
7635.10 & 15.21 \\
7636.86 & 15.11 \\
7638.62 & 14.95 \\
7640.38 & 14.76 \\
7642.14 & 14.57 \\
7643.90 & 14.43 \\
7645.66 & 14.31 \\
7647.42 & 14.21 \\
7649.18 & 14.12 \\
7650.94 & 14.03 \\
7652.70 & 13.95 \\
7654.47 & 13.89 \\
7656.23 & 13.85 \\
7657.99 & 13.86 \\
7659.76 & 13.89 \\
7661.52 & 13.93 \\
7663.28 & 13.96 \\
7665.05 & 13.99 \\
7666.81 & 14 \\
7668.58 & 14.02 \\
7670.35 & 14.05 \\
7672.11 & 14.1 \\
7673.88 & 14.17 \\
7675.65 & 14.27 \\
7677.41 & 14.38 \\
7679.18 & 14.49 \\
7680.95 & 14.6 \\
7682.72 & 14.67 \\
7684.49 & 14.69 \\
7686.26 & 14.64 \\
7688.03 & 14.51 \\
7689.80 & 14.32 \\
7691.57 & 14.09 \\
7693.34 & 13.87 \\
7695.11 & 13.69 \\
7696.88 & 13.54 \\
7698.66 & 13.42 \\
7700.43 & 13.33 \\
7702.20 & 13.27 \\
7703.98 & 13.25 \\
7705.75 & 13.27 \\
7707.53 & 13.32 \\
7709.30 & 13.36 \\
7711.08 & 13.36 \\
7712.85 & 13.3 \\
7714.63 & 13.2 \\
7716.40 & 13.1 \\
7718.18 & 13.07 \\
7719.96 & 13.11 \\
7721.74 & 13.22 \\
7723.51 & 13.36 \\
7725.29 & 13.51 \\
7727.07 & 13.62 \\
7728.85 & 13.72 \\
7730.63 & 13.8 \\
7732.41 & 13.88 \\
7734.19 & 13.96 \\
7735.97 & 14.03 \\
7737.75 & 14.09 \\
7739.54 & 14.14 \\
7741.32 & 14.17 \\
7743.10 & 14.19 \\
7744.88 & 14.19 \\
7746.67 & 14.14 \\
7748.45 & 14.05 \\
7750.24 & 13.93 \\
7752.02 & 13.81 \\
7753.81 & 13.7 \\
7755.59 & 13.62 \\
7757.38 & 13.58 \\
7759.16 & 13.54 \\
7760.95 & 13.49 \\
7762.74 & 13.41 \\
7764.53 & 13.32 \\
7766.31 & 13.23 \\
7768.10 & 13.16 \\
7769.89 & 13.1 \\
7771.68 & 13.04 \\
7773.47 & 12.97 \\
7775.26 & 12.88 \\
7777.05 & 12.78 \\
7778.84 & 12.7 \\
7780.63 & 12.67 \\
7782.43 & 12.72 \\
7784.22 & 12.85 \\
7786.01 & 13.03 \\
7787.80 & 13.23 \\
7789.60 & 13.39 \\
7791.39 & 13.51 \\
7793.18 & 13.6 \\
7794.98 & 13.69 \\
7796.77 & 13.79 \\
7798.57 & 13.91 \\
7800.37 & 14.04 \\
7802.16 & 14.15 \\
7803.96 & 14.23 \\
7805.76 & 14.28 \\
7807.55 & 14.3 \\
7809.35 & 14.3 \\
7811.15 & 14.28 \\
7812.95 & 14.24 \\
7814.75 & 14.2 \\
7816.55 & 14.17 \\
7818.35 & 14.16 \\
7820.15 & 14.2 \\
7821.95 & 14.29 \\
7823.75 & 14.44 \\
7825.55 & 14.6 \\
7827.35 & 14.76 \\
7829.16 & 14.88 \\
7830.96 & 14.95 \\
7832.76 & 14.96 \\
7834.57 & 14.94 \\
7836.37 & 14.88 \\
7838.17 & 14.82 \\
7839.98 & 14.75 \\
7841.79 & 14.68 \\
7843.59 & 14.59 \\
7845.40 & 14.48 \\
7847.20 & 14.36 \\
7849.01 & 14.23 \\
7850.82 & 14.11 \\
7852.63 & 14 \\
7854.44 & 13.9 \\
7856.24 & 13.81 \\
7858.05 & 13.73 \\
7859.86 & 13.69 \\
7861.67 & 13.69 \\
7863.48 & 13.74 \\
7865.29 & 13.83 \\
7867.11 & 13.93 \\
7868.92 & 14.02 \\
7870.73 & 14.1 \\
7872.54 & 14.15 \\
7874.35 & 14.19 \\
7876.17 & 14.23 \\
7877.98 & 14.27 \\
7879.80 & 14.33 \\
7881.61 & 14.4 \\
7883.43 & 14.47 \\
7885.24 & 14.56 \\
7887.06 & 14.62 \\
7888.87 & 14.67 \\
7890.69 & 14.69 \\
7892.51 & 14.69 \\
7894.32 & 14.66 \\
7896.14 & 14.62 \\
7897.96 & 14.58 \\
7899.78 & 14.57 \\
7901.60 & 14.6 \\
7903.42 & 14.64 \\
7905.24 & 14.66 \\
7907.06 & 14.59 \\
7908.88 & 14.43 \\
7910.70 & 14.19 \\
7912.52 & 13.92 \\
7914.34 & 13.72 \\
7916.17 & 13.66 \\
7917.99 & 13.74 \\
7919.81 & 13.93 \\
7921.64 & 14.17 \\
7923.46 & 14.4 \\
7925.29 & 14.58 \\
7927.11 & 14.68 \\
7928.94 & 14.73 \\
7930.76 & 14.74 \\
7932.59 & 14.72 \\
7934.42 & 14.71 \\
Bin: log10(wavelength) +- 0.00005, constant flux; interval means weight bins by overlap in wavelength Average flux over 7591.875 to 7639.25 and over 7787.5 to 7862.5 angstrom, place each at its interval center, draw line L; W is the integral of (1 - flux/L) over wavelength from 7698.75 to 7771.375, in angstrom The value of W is 4.5 angstrom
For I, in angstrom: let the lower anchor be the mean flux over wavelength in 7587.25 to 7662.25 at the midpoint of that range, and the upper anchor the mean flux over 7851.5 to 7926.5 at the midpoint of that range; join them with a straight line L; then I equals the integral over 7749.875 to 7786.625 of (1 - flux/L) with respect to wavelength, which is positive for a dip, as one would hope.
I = 2.9 angstrom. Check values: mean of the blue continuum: 14.5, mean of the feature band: 13.2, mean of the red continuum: 14.2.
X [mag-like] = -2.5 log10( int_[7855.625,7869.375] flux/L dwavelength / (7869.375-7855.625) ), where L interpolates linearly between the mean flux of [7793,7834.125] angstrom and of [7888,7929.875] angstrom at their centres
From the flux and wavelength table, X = 0.043 mag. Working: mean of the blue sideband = 14.3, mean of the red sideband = 14.4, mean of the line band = 13.8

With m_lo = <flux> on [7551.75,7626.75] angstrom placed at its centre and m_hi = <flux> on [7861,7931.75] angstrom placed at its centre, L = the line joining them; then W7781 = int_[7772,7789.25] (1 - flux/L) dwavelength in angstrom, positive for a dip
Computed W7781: 1.63 angstrom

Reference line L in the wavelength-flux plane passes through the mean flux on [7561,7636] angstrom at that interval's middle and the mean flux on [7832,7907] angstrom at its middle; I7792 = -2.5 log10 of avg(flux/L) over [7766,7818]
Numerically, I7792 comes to 0.06 mag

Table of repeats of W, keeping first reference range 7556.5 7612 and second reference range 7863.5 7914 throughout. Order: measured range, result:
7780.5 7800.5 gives 1.2 angstrom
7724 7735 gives 0.3 angstrom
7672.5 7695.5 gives -0.4 angstrom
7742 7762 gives 0.5 angstrom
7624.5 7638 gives -1.0 angstrom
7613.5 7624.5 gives -0.6 angstrom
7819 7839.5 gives -0.6 angstrom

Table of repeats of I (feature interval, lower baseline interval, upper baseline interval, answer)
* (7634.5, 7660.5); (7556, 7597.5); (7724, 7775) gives -1.3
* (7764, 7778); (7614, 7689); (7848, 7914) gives 1.3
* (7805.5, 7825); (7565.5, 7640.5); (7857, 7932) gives 0.1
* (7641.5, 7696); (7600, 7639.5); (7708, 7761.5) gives 0.7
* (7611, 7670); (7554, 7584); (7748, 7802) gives -4.0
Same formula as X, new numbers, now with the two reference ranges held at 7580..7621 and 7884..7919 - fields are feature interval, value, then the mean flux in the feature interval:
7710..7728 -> 0.08 mag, 13.3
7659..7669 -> 0.03 mag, 14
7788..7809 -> 0.04 mag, 13.9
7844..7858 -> 0.02 mag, 14.1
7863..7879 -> 0.03 mag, 14.1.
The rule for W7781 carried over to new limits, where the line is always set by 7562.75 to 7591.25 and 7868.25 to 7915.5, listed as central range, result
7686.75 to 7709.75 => 0.4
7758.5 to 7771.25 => 0.7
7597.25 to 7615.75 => -1.4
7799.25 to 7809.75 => 0.0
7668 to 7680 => -0.3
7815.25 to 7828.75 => -0.1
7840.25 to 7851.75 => -0.1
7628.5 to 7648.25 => -1.5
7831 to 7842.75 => -0.5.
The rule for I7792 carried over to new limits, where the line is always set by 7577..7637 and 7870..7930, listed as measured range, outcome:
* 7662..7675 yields 0.030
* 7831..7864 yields 0.005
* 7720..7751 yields 0.042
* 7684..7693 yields 0.001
